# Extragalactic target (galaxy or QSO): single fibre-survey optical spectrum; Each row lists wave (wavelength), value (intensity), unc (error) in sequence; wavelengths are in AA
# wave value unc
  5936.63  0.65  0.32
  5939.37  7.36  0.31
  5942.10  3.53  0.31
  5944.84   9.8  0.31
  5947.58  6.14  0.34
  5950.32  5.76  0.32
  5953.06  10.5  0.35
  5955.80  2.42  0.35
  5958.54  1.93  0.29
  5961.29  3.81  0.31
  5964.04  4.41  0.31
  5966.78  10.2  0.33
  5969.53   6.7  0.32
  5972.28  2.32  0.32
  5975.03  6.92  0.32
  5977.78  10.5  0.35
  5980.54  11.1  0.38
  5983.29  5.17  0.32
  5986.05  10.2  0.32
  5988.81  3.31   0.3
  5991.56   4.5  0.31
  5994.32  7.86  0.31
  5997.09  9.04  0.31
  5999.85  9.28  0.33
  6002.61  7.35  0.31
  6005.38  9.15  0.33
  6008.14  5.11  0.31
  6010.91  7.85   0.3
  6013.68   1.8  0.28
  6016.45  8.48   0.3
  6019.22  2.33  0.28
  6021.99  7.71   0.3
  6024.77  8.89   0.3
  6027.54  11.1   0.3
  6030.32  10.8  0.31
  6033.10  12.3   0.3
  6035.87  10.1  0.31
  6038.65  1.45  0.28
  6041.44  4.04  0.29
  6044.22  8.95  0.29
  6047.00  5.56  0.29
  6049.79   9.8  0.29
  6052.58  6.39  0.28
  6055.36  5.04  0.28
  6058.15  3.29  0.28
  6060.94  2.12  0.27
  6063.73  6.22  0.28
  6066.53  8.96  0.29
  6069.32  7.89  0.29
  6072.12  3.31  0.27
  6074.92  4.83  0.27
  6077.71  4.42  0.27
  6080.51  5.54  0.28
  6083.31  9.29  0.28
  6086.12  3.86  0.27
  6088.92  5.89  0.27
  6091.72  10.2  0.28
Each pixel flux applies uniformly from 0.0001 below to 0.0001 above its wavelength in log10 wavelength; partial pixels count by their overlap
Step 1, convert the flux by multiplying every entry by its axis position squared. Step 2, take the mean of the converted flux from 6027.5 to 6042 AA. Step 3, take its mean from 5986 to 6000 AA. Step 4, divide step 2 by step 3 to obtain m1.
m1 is 1.2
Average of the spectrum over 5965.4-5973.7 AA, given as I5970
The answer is 6.41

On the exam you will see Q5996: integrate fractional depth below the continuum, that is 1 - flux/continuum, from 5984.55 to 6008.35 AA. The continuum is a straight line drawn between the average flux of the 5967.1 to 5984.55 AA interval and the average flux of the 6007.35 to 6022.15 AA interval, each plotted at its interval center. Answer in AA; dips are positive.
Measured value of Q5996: -4.4 AA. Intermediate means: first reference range 7.32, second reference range 5.39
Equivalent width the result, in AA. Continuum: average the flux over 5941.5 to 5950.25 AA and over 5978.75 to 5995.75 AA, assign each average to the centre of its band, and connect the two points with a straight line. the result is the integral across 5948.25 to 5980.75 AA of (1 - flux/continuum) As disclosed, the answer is 3.1 AA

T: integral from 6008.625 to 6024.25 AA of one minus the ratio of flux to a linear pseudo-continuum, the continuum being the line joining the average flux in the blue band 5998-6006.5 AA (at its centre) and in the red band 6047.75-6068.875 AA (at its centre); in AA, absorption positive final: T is 4.2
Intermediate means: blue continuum 8.6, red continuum 6.05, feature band 5.78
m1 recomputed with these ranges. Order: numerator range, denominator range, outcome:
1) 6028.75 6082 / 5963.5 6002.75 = 0.89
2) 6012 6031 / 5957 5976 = 1.43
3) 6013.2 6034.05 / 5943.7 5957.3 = 1.22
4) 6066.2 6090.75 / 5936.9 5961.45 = 1.12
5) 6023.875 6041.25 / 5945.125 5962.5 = 1.67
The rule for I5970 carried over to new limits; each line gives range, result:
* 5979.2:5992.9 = 6.85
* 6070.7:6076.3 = 4.07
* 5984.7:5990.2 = 6.74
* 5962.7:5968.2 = 7.33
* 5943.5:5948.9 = 7.97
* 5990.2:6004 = 7.61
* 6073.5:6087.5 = 5.59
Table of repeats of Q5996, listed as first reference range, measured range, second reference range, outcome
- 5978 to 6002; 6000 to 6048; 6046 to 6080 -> -4.17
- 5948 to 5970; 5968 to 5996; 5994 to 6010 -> -0.05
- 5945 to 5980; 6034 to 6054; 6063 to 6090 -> -2.22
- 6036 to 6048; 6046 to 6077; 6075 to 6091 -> -0.22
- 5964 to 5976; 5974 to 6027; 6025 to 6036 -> 7.15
